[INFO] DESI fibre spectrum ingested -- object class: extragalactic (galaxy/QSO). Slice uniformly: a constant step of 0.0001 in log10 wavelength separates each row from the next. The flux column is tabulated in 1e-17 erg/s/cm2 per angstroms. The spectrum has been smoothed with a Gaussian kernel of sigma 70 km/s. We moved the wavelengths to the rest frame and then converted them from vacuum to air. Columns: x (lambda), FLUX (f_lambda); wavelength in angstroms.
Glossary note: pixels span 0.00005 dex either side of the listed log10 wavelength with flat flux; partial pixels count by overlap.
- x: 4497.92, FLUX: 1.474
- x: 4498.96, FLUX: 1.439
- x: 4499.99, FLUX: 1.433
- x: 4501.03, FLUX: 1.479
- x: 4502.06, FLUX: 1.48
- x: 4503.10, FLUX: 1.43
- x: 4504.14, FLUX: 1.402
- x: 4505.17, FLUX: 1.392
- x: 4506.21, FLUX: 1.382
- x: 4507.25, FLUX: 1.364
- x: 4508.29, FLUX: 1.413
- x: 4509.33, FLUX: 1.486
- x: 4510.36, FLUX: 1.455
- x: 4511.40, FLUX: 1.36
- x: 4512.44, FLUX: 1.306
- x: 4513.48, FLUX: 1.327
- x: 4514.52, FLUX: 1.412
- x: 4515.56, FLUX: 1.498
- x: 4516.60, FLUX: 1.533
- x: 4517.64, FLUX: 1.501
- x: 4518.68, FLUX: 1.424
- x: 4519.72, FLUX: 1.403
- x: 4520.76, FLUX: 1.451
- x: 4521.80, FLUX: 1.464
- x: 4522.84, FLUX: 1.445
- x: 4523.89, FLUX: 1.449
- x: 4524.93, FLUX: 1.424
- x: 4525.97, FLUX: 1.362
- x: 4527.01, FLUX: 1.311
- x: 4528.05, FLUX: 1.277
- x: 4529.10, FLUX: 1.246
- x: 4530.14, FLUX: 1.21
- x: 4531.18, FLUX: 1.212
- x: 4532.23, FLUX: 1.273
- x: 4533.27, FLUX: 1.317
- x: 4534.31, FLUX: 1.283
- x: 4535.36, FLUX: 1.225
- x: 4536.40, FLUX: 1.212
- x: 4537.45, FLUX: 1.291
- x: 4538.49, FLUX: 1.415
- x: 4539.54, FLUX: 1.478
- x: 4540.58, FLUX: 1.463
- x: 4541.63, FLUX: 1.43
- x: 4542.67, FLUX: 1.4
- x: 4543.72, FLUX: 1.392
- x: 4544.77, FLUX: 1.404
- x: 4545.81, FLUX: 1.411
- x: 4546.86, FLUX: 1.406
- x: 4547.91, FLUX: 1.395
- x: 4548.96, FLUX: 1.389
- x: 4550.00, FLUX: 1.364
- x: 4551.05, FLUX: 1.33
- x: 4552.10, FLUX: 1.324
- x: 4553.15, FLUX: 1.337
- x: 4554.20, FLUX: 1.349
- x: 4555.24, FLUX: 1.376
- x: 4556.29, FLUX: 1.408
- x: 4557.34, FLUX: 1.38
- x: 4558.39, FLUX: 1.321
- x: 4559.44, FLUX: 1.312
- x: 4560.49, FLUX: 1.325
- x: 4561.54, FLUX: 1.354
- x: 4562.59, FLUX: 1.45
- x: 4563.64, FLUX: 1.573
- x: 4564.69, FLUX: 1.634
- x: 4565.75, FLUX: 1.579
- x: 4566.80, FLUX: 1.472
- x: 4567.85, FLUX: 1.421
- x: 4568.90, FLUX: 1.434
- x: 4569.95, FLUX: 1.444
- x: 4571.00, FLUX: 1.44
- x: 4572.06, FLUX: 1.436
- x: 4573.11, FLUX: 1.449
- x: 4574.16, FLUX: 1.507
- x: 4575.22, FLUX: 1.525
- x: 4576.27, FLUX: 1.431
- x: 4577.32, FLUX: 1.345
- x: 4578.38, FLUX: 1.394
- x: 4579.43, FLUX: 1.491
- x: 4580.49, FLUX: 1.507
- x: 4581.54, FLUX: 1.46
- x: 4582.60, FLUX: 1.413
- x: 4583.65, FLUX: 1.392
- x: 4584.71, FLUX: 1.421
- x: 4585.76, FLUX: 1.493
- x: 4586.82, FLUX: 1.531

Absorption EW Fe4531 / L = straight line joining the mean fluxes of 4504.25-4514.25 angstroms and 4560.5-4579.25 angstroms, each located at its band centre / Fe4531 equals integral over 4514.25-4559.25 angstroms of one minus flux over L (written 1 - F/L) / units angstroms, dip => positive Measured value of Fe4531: 1.6 angstroms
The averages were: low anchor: 1.39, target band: 1.37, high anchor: 1.46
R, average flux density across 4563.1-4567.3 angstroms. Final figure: 1.56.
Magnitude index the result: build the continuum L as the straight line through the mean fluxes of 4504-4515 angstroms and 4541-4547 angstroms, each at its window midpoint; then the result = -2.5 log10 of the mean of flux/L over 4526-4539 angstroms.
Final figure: 0.10 mag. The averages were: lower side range 1.39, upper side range 1.41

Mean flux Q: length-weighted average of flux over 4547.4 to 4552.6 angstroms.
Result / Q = 1.36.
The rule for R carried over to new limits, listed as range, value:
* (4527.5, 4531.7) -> 1.24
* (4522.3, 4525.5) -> 1.44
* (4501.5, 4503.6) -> 1.46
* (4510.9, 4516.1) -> 1.38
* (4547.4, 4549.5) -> 1.39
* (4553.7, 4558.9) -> 1.37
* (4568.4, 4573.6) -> 1.44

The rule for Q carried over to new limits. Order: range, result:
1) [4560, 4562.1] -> 1.34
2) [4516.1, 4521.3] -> 1.46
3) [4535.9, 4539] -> 1.31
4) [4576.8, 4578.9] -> 1.37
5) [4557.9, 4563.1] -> 1.35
